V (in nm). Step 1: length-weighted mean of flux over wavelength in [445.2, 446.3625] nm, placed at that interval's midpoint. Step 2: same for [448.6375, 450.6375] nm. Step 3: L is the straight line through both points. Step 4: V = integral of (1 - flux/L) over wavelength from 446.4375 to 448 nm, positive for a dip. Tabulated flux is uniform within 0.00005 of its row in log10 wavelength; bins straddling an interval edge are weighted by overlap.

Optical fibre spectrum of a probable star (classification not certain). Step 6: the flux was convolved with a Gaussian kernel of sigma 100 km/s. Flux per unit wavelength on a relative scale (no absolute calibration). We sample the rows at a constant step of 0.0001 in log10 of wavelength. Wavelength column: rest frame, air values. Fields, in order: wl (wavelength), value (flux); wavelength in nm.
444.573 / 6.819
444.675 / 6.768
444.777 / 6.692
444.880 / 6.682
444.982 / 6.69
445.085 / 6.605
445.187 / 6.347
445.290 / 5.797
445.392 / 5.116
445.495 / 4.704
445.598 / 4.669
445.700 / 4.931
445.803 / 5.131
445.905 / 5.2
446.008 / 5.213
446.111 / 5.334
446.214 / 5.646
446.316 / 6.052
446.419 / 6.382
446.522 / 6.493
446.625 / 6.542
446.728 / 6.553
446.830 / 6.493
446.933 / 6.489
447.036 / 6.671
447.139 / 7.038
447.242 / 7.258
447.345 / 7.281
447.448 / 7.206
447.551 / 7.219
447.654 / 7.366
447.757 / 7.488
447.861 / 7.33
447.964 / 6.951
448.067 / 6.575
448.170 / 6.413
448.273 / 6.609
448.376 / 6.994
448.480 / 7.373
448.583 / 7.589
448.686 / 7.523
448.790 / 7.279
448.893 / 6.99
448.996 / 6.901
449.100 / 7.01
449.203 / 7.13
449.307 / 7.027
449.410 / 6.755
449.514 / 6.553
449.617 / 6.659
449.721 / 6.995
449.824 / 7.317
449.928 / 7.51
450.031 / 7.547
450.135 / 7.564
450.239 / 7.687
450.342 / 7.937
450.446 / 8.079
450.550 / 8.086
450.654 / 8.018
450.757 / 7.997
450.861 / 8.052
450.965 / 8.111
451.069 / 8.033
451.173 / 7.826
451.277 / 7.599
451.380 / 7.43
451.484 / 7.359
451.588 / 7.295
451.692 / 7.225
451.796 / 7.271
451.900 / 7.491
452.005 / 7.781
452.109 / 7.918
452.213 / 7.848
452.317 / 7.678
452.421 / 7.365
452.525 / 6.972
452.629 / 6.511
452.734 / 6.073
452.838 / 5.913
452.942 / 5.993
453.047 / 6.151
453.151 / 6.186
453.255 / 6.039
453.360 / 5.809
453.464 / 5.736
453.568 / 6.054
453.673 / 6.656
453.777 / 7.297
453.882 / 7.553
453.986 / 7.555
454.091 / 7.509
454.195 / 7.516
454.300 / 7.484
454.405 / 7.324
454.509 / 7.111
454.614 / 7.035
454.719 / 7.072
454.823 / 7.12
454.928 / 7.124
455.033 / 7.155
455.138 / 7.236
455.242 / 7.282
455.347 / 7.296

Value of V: -0.235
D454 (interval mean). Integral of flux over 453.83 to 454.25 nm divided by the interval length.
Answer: 7.54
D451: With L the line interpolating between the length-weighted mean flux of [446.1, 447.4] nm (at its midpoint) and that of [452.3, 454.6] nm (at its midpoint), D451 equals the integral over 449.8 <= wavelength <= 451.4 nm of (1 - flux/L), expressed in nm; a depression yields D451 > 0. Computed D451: -0.281 nm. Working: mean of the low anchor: 6.52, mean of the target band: 7.82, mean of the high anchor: 6.74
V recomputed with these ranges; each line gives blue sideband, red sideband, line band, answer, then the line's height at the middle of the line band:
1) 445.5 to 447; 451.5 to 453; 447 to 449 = -0.31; 6.16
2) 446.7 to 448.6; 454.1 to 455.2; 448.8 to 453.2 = -0.11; 7.11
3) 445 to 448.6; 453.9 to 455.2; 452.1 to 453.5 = 0.10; 7.07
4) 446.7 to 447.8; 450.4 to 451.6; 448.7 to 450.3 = 0.08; 7.51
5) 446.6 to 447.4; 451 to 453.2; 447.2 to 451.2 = -0.22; 6.95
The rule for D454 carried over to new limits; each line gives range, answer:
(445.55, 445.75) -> 4.82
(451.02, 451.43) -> 7.73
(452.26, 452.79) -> 6.92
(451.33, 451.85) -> 7.32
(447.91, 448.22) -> 6.66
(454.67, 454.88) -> 7.11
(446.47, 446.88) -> 6.53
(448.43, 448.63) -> 7.49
